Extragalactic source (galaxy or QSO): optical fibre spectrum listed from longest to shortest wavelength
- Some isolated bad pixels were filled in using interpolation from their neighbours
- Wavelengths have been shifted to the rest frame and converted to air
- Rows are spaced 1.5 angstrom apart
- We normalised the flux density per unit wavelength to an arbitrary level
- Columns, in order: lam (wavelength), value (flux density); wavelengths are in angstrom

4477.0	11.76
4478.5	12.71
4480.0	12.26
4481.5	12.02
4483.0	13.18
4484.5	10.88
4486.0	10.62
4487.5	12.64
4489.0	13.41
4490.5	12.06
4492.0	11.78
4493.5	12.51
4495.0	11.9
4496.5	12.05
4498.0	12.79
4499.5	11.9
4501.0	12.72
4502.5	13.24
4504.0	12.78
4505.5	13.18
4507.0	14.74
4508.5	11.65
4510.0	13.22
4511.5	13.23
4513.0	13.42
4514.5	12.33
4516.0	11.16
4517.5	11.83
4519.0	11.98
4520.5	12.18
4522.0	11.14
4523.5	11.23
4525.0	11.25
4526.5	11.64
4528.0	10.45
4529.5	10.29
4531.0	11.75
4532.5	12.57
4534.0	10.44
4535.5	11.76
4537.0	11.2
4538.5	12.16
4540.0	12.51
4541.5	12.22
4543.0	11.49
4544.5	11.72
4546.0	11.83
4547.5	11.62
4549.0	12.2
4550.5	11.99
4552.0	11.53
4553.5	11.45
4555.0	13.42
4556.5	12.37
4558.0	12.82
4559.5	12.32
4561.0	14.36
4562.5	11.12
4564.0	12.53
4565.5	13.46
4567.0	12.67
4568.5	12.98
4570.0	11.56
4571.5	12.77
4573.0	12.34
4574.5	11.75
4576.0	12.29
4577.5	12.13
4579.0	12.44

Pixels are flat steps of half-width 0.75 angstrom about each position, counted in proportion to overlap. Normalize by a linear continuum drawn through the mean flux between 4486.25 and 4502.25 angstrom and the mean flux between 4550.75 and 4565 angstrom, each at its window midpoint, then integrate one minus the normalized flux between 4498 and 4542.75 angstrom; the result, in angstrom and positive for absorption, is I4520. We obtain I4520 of 1.1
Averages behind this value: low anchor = 12.3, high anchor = 12.4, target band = 12.1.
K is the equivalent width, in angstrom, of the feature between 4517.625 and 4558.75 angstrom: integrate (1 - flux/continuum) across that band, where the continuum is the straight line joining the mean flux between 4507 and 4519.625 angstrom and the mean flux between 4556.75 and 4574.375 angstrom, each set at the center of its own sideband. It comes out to 2.60 angstrom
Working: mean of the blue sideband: 12.5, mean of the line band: 11.7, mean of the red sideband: 12.6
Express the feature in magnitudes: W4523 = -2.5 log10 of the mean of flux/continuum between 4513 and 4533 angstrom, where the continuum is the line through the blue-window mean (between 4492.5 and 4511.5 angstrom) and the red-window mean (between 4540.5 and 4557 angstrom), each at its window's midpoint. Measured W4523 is 0.07 mag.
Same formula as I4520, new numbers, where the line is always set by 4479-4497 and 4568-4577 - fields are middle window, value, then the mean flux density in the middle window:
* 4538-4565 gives 0.02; 12.2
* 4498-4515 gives -1.12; 12.9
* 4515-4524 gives 0.41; 11.6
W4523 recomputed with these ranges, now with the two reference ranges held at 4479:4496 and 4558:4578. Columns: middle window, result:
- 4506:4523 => -0.017 mag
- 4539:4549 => 0.041 mag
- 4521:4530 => 0.116 mag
